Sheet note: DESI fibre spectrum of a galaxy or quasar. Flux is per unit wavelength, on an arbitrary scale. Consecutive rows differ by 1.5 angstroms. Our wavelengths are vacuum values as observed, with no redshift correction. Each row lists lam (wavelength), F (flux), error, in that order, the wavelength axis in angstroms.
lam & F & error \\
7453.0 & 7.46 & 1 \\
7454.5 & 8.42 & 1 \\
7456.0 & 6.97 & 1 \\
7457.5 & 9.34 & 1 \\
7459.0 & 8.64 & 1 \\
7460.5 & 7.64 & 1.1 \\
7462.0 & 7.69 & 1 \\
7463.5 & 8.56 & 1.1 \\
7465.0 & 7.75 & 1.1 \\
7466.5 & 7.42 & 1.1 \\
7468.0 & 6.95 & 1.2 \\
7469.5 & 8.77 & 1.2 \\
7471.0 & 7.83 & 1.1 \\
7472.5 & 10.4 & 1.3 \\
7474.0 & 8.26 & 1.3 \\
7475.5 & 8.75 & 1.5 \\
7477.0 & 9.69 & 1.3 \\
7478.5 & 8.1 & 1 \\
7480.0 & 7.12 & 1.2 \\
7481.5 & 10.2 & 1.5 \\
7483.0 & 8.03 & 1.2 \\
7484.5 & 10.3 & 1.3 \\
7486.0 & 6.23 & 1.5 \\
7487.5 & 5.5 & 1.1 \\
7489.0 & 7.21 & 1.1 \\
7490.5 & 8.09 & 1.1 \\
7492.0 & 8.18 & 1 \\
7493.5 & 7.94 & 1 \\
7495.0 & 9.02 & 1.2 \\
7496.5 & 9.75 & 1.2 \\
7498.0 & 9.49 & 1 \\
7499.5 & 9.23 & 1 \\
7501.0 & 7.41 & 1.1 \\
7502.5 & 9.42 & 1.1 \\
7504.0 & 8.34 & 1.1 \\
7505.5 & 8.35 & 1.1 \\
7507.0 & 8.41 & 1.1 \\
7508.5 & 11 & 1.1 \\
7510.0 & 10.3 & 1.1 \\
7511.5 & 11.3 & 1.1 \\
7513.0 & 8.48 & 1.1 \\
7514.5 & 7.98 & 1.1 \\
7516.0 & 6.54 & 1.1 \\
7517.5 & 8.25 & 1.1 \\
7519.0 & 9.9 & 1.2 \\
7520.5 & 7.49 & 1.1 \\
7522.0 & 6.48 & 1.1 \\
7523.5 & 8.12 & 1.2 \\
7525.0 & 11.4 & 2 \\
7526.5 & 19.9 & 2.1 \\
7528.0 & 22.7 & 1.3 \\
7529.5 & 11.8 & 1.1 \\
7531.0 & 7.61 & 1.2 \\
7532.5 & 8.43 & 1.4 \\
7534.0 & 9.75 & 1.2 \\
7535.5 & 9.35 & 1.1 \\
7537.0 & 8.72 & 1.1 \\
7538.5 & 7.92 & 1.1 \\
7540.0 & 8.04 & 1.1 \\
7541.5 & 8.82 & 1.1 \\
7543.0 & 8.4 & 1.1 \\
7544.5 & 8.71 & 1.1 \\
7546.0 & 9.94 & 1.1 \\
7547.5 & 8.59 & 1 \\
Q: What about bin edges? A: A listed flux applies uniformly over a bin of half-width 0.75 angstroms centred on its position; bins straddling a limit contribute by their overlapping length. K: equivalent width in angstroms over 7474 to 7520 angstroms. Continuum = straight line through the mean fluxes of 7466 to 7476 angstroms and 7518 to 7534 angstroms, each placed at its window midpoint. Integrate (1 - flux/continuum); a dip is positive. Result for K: 5.2 angstroms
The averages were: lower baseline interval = 8.35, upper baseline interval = 11.3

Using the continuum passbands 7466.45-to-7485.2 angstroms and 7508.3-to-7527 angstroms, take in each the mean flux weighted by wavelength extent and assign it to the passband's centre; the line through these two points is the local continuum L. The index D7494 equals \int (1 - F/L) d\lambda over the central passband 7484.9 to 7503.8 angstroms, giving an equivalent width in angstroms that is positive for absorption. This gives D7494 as 1.9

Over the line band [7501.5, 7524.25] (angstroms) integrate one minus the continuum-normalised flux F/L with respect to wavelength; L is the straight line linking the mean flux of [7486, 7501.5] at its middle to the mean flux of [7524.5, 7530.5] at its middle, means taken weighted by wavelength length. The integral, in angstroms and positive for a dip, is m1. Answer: 6.9 angstroms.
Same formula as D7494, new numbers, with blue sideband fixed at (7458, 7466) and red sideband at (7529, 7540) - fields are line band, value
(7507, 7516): -0.8 angstroms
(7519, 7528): -2.8 angstroms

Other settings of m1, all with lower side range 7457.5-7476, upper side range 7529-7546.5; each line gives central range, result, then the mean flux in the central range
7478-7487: 0.2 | 8.26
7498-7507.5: 0.0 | 8.61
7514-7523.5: 1.0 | 7.8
